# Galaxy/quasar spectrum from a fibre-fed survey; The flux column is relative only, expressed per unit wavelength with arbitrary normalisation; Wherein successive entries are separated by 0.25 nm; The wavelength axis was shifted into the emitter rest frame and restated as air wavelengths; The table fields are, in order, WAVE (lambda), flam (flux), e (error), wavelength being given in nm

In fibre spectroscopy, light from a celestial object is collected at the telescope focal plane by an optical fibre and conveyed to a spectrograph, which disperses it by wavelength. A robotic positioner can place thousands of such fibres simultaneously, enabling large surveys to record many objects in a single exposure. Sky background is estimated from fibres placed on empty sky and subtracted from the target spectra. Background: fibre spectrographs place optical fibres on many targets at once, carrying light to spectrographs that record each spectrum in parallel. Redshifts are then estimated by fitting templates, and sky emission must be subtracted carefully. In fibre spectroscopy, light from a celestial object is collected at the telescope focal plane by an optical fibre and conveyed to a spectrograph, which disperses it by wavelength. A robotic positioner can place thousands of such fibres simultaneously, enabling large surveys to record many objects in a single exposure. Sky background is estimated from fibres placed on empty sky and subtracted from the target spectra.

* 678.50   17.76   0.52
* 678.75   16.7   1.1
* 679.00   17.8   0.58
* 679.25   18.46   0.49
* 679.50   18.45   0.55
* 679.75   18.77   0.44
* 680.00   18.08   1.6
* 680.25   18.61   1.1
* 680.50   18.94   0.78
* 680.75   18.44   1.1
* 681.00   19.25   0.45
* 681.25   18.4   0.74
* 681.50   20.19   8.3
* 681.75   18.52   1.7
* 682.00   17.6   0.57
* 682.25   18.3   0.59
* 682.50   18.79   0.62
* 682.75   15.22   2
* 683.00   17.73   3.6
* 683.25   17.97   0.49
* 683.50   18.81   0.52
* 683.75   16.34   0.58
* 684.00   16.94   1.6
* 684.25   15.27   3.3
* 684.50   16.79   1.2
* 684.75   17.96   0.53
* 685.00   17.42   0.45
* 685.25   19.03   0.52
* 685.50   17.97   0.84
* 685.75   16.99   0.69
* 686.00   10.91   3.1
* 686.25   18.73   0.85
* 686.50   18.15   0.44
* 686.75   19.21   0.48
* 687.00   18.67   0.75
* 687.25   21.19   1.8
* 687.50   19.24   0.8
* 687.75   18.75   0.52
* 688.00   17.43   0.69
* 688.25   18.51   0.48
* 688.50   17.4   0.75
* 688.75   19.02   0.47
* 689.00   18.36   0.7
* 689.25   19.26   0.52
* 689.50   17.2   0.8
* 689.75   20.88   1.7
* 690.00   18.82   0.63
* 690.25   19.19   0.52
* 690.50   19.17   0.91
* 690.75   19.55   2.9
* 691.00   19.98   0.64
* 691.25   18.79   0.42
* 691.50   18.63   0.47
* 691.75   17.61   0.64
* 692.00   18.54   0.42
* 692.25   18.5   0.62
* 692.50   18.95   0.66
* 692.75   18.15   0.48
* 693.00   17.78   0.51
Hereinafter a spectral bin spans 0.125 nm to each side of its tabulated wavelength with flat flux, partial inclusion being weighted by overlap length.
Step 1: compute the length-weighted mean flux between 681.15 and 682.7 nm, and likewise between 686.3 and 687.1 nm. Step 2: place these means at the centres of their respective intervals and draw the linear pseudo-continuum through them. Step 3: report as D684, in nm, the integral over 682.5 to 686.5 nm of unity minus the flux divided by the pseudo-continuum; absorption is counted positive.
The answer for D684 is 0.33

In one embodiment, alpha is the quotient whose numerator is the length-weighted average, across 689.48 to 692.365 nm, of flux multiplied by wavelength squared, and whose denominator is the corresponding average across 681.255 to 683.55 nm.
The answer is 1.1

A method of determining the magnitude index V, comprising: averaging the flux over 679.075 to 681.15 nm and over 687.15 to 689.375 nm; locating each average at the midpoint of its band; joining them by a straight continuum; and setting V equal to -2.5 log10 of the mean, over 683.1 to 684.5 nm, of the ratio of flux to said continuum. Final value 0.10 mag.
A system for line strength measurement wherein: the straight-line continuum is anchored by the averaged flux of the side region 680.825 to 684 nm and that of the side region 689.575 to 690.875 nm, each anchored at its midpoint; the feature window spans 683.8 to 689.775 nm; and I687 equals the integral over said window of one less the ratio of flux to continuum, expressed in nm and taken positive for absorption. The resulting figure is 0.30 nm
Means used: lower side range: 18.1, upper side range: 19.4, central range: 17.9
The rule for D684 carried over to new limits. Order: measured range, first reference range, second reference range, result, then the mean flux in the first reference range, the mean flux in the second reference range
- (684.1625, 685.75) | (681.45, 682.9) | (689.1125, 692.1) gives 0.08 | 18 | 19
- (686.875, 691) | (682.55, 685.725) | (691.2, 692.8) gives -0.22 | 17.3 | 18.5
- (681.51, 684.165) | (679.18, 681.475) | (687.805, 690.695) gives 0.14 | 18.7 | 18.7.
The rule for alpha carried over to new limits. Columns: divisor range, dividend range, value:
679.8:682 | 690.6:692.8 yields 1.03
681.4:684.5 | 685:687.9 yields 1.04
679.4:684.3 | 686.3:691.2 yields 1.07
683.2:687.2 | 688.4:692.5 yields 1.10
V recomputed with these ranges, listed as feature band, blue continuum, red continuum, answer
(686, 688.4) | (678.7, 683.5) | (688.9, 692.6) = 0.01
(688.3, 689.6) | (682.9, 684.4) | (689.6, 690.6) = 0.04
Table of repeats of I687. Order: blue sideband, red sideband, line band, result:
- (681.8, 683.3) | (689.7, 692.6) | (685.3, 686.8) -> 0.10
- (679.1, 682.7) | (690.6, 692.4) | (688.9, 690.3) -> -0.01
